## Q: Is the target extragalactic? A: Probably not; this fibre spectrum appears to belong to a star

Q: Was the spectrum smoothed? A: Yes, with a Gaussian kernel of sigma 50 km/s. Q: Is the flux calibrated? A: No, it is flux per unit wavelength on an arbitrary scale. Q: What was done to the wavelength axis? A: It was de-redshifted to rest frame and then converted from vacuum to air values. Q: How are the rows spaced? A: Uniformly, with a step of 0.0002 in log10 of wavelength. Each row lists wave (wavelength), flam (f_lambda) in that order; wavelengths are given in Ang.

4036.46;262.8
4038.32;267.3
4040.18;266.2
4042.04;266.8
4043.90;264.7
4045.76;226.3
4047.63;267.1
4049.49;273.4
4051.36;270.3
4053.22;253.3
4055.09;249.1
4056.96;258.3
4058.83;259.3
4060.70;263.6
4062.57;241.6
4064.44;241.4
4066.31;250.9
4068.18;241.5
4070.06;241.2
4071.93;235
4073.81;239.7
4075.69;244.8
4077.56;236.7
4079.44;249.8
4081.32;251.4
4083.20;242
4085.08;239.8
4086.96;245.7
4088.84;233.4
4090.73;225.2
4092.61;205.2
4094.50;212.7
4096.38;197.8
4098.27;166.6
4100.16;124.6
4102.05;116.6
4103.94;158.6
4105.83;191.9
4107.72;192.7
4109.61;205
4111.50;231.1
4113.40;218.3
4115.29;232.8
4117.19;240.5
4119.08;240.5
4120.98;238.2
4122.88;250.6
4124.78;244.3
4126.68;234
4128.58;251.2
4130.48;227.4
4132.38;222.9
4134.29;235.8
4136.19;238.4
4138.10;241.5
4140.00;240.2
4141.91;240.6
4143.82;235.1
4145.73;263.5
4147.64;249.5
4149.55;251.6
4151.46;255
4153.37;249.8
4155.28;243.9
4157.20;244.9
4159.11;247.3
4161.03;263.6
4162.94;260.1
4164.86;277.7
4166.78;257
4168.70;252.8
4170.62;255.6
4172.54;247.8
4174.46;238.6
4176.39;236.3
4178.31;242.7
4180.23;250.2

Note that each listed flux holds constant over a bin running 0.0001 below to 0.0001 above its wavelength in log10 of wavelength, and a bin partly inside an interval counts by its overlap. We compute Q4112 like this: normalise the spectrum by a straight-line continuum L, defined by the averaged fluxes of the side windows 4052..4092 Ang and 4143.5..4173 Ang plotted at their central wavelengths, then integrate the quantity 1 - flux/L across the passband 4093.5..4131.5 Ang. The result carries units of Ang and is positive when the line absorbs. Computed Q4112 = 6.16 Ang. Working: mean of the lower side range 245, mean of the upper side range 254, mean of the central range 209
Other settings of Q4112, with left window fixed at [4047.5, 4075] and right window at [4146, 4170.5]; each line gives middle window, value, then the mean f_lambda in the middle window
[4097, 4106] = 3.7 Ang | 150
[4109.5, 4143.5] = 2.4 Ang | 236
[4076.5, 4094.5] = 1.2 Ang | 235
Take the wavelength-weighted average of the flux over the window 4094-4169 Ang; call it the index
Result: 229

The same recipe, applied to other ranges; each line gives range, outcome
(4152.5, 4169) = 255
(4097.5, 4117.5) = 188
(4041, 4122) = 230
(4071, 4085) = 243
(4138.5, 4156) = 248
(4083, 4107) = 195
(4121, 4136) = 238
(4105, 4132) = 229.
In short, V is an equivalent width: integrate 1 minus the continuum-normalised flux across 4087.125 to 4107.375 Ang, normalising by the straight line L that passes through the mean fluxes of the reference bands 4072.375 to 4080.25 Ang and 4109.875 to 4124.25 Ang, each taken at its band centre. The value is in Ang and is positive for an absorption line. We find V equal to 4.5 Ang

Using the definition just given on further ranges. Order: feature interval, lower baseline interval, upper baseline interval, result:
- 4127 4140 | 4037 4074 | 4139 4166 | 0.8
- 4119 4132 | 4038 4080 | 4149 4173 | 0.7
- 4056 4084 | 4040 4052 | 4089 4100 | -2.0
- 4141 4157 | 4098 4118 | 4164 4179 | -1.4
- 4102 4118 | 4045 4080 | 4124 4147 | 2.6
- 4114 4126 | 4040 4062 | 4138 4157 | 0.5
